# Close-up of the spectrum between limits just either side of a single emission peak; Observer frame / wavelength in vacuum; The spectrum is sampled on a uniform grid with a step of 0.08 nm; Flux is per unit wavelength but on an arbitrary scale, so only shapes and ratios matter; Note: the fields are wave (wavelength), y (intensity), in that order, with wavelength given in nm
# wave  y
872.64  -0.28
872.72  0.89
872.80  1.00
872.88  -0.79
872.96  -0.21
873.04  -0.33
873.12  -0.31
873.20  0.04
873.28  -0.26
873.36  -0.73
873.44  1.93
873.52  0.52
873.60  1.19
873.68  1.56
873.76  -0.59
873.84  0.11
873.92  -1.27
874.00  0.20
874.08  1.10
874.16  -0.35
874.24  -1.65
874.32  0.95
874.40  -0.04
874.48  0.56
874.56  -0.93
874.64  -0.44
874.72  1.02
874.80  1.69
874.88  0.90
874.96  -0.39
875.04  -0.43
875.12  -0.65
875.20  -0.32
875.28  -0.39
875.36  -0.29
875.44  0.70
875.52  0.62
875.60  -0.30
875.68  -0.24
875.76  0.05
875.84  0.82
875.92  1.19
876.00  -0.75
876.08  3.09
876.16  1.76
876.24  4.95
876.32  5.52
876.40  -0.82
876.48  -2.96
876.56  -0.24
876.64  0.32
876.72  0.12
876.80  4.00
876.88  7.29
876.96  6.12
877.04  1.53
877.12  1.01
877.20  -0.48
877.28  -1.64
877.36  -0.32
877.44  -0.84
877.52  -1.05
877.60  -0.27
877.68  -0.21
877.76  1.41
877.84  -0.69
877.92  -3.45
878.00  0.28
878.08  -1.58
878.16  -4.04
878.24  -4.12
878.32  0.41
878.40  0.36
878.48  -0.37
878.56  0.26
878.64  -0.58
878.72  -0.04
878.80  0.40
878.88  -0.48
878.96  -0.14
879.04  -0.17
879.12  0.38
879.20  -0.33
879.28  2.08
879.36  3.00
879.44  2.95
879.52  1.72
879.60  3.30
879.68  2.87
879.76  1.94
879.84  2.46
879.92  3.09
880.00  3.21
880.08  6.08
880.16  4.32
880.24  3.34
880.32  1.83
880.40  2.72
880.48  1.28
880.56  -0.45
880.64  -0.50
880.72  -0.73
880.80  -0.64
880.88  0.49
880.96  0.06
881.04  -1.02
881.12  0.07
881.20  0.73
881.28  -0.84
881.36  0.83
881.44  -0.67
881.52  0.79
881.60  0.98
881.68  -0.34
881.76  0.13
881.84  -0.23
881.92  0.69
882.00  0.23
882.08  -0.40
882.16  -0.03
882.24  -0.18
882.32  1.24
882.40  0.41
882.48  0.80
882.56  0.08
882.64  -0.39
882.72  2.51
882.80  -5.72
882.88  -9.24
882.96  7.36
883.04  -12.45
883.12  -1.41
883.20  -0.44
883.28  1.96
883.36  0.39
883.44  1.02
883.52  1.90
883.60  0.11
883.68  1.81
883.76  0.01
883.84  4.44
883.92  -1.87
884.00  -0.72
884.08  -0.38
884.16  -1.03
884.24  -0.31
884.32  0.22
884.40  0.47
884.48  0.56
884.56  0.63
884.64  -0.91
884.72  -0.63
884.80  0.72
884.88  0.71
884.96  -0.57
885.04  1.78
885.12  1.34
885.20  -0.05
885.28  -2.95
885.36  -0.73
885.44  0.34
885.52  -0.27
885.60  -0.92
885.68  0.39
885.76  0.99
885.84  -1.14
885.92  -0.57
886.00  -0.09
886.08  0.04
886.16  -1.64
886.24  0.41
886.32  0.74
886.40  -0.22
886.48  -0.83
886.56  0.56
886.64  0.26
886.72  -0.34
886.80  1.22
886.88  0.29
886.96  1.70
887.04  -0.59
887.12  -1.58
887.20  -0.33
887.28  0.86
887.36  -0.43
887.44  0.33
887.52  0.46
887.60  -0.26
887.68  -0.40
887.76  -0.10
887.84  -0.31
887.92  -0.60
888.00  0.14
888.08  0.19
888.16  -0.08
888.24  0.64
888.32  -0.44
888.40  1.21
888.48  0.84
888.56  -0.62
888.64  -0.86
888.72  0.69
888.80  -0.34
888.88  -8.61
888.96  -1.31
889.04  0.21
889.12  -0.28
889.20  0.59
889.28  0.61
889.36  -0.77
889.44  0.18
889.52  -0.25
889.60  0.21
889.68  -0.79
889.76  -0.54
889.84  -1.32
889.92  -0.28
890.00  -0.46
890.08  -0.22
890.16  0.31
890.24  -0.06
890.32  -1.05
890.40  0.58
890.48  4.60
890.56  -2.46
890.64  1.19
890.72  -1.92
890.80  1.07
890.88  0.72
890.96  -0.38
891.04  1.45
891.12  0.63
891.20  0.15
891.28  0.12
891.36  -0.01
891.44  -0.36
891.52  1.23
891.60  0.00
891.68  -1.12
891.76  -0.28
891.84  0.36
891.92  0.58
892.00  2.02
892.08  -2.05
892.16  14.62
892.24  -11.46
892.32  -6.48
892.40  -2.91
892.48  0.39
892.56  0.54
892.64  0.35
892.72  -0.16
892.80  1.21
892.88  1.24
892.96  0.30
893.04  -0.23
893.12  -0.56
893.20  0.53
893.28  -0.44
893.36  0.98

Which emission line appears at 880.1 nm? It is [O II] 3727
